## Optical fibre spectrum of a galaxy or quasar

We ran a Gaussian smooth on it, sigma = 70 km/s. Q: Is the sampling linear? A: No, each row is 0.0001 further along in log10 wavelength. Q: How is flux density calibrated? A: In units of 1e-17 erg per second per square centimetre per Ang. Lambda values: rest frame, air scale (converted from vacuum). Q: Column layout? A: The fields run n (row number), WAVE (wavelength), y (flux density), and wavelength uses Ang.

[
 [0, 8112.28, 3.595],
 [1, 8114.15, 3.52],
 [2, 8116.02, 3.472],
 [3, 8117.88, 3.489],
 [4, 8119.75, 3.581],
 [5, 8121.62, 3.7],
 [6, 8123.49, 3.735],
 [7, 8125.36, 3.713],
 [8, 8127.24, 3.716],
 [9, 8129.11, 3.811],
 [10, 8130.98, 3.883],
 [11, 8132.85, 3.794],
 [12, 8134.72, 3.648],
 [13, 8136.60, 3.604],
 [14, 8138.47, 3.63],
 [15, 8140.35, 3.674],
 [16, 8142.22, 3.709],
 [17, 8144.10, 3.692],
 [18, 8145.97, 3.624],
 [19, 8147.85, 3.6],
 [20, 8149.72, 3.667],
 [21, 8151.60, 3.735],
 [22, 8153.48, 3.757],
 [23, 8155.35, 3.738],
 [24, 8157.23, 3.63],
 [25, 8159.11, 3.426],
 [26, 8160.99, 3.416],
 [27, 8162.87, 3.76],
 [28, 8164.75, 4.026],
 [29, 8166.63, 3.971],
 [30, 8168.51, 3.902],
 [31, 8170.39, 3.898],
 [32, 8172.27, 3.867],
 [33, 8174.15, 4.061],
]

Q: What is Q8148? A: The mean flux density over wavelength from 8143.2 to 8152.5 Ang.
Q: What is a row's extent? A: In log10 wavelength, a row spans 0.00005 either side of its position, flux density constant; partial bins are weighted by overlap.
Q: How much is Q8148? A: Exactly 3.66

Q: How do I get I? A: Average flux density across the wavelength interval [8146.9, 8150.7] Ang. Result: 3.63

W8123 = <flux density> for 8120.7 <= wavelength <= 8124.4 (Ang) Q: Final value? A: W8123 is 3.72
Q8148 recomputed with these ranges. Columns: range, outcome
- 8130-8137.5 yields 3.73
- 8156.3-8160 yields 3.53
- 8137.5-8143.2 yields 3.67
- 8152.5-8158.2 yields 3.71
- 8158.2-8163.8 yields 3.53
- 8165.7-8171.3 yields 3.92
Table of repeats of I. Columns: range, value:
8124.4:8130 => 3.74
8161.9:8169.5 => 3.91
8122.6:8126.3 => 3.72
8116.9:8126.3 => 3.64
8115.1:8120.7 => 3.52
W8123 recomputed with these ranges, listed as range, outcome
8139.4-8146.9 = 3.67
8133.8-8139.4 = 3.63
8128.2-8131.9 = 3.85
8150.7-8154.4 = 3.74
